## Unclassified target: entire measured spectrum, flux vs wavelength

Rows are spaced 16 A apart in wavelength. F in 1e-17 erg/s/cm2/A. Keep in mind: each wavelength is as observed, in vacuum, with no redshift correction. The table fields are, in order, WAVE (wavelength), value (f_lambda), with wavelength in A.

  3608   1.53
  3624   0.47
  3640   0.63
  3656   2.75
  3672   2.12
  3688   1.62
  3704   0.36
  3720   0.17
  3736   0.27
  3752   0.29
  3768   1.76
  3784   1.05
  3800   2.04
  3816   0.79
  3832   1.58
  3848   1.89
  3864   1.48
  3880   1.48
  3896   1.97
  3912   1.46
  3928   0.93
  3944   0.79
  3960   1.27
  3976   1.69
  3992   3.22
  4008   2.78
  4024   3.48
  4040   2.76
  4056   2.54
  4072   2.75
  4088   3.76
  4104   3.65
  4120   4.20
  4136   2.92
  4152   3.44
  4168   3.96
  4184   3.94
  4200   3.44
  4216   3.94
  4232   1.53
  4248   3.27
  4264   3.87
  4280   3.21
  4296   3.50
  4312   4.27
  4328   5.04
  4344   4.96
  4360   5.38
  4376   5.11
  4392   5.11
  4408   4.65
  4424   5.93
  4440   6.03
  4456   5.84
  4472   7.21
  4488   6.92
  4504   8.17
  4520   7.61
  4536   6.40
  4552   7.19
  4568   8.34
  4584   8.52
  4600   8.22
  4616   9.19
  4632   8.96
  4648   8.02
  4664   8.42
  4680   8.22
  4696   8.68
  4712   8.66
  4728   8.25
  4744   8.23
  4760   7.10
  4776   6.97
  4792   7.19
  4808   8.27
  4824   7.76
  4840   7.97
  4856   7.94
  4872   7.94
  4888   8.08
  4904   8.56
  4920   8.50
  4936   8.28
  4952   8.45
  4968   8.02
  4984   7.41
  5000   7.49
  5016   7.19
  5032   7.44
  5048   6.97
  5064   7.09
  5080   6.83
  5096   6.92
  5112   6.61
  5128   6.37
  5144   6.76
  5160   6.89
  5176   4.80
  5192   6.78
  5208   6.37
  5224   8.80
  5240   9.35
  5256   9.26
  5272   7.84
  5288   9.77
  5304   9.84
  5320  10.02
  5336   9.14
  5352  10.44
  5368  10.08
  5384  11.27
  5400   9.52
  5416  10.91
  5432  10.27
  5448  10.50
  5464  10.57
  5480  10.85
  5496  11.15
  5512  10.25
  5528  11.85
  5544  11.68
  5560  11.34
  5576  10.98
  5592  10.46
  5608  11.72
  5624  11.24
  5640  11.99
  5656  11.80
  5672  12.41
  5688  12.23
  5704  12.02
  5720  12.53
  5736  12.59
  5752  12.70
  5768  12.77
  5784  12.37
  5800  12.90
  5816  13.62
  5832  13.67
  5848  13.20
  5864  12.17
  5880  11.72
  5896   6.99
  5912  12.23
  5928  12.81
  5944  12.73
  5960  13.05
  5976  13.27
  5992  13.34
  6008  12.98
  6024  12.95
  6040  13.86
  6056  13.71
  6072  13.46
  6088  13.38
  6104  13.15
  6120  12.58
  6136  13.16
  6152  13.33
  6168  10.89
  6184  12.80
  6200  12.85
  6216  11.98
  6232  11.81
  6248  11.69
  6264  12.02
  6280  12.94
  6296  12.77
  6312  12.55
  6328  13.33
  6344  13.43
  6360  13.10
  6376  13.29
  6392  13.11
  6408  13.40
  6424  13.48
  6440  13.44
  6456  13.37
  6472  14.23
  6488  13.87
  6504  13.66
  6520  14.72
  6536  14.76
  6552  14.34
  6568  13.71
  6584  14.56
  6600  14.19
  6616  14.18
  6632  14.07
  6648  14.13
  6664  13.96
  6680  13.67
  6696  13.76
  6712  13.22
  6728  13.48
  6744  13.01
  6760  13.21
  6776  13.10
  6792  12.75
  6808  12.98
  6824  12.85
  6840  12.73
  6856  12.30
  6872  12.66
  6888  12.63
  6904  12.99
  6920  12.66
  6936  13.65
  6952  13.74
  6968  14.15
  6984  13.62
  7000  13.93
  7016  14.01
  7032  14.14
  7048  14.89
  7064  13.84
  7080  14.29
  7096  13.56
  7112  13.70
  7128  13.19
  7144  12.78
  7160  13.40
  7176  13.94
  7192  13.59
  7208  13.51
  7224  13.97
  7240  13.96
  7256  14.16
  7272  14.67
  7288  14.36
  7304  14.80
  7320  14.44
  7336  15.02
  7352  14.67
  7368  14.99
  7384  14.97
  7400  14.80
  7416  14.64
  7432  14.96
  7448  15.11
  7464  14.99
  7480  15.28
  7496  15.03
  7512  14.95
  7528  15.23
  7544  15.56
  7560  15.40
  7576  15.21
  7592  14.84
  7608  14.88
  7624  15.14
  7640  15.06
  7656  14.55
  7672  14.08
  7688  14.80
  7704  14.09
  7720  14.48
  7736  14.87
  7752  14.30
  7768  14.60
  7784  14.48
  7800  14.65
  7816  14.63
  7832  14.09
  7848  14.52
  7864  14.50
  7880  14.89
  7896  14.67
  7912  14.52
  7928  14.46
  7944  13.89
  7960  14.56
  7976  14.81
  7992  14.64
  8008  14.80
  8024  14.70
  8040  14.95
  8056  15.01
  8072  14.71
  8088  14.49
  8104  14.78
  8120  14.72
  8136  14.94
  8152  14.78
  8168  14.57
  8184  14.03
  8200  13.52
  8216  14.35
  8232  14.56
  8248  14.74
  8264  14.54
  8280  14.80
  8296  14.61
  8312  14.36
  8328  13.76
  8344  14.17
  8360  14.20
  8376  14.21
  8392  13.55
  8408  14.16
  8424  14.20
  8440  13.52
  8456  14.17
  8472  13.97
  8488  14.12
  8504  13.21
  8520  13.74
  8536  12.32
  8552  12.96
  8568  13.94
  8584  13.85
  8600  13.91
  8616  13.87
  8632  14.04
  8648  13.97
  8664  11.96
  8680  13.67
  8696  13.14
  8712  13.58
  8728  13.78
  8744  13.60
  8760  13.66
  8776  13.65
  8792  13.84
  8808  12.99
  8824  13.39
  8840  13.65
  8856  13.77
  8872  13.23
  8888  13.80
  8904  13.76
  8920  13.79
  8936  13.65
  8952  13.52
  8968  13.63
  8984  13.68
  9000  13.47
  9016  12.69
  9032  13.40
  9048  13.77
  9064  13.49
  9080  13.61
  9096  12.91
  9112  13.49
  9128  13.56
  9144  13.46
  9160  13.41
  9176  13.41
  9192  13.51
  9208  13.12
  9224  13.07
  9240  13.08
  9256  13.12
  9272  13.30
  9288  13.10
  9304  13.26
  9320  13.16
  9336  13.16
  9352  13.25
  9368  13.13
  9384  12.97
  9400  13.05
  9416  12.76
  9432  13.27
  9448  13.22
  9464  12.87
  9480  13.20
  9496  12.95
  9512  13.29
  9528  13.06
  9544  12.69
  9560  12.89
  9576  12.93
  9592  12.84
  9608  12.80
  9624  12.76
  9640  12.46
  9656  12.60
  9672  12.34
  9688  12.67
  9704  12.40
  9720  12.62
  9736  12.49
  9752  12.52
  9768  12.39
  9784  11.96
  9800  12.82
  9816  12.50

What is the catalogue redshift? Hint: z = 0.00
